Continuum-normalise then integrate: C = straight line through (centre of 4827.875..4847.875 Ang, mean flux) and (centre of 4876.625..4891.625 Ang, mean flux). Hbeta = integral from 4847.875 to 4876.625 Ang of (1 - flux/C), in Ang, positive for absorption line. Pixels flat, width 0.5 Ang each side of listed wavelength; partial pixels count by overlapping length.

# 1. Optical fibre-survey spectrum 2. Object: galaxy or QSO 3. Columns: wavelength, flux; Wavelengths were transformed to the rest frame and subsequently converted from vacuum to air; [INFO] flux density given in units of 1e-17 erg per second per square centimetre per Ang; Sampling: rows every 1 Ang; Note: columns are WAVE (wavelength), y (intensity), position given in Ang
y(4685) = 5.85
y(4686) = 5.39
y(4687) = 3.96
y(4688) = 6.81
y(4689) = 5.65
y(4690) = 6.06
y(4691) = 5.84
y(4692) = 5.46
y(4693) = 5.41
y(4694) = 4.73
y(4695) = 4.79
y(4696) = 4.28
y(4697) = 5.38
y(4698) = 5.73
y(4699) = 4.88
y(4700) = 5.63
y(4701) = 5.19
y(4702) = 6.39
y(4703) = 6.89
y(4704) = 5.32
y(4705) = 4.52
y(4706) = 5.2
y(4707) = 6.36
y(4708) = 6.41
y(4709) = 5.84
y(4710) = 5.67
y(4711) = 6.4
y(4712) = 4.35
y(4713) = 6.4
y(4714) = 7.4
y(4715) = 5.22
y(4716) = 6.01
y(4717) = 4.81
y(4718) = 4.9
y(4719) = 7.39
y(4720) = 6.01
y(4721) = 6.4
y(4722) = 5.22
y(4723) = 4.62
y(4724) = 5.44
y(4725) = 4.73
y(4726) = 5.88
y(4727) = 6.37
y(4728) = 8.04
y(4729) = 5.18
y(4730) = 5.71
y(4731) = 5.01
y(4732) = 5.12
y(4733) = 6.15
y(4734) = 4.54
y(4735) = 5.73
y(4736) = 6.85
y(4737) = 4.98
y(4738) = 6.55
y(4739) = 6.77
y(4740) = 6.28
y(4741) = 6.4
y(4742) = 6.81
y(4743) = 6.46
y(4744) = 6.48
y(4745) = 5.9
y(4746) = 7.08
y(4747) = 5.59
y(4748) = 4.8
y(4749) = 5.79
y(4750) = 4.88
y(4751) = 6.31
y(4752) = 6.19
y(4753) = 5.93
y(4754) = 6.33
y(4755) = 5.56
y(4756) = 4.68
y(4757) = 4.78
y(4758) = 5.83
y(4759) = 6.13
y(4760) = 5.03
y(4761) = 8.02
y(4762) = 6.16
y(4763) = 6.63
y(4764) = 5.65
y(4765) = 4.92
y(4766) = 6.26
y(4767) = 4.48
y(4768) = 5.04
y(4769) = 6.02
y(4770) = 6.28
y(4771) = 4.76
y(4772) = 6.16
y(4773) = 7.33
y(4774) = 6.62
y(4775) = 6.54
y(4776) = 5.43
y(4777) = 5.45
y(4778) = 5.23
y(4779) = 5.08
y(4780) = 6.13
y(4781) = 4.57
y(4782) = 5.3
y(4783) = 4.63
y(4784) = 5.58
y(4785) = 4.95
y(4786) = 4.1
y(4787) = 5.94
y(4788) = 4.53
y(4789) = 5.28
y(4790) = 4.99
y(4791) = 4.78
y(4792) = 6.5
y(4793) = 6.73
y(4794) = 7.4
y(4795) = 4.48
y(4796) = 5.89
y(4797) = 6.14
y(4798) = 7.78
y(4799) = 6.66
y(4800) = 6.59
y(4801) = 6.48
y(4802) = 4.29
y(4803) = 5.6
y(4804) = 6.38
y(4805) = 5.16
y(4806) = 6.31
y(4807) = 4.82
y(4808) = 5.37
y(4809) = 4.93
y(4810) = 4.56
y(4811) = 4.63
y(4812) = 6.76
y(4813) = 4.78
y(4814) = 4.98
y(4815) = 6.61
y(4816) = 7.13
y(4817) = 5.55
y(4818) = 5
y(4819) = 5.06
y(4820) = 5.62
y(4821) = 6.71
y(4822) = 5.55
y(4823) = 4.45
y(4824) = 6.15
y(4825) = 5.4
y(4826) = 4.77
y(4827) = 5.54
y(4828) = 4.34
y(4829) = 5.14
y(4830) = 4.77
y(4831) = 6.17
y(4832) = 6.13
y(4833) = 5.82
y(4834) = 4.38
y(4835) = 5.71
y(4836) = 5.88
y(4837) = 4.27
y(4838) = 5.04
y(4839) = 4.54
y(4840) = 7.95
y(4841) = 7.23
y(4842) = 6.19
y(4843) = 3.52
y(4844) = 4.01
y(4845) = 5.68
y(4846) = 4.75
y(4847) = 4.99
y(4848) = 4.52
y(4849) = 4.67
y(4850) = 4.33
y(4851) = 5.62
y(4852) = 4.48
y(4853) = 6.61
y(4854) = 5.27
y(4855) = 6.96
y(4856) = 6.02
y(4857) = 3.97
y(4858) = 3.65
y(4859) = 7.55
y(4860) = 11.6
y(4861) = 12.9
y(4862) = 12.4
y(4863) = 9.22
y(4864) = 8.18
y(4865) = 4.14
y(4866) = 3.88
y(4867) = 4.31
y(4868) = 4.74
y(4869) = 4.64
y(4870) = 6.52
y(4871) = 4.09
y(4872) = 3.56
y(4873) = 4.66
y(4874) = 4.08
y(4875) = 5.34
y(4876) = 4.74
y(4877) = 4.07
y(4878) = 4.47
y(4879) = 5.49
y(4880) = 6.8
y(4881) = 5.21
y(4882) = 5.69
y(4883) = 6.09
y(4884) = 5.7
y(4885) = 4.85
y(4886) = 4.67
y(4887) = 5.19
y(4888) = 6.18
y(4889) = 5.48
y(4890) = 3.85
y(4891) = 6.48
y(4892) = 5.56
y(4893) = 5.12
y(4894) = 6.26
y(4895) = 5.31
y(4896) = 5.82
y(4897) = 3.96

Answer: -3.3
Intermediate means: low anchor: 5.33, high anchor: 5.36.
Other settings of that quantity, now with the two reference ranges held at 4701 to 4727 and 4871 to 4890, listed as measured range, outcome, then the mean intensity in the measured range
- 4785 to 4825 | -2.0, 5.65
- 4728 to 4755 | -1.5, 5.95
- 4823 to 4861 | -2.7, 5.59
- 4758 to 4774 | -1.2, 5.94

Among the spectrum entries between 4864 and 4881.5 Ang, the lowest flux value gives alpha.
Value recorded 3.56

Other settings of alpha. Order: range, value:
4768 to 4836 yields 4.1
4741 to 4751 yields 4.8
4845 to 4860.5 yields 3.65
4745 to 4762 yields 4.68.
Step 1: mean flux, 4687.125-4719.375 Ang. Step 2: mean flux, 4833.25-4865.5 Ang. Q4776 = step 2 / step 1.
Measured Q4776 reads 1.09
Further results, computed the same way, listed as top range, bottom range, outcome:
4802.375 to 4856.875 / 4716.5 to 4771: 0.93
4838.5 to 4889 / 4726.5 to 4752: 0.95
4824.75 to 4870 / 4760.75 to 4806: 1.01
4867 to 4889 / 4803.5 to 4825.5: 0.92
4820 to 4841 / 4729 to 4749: 0.92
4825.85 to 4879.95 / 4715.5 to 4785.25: 0.97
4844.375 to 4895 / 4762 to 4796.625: 1.02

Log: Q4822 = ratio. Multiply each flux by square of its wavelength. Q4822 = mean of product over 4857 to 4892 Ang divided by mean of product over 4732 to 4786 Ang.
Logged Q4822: 1.1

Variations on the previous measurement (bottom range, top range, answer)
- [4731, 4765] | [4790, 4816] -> 1.00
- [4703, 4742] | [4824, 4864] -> 1.08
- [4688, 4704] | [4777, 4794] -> 1.00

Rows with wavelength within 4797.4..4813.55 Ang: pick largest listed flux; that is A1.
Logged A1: 7.78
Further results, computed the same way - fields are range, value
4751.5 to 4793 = 8.02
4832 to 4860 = 11.6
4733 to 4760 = 7.08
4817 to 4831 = 6.71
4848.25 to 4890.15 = 12.9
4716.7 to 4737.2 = 8.04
